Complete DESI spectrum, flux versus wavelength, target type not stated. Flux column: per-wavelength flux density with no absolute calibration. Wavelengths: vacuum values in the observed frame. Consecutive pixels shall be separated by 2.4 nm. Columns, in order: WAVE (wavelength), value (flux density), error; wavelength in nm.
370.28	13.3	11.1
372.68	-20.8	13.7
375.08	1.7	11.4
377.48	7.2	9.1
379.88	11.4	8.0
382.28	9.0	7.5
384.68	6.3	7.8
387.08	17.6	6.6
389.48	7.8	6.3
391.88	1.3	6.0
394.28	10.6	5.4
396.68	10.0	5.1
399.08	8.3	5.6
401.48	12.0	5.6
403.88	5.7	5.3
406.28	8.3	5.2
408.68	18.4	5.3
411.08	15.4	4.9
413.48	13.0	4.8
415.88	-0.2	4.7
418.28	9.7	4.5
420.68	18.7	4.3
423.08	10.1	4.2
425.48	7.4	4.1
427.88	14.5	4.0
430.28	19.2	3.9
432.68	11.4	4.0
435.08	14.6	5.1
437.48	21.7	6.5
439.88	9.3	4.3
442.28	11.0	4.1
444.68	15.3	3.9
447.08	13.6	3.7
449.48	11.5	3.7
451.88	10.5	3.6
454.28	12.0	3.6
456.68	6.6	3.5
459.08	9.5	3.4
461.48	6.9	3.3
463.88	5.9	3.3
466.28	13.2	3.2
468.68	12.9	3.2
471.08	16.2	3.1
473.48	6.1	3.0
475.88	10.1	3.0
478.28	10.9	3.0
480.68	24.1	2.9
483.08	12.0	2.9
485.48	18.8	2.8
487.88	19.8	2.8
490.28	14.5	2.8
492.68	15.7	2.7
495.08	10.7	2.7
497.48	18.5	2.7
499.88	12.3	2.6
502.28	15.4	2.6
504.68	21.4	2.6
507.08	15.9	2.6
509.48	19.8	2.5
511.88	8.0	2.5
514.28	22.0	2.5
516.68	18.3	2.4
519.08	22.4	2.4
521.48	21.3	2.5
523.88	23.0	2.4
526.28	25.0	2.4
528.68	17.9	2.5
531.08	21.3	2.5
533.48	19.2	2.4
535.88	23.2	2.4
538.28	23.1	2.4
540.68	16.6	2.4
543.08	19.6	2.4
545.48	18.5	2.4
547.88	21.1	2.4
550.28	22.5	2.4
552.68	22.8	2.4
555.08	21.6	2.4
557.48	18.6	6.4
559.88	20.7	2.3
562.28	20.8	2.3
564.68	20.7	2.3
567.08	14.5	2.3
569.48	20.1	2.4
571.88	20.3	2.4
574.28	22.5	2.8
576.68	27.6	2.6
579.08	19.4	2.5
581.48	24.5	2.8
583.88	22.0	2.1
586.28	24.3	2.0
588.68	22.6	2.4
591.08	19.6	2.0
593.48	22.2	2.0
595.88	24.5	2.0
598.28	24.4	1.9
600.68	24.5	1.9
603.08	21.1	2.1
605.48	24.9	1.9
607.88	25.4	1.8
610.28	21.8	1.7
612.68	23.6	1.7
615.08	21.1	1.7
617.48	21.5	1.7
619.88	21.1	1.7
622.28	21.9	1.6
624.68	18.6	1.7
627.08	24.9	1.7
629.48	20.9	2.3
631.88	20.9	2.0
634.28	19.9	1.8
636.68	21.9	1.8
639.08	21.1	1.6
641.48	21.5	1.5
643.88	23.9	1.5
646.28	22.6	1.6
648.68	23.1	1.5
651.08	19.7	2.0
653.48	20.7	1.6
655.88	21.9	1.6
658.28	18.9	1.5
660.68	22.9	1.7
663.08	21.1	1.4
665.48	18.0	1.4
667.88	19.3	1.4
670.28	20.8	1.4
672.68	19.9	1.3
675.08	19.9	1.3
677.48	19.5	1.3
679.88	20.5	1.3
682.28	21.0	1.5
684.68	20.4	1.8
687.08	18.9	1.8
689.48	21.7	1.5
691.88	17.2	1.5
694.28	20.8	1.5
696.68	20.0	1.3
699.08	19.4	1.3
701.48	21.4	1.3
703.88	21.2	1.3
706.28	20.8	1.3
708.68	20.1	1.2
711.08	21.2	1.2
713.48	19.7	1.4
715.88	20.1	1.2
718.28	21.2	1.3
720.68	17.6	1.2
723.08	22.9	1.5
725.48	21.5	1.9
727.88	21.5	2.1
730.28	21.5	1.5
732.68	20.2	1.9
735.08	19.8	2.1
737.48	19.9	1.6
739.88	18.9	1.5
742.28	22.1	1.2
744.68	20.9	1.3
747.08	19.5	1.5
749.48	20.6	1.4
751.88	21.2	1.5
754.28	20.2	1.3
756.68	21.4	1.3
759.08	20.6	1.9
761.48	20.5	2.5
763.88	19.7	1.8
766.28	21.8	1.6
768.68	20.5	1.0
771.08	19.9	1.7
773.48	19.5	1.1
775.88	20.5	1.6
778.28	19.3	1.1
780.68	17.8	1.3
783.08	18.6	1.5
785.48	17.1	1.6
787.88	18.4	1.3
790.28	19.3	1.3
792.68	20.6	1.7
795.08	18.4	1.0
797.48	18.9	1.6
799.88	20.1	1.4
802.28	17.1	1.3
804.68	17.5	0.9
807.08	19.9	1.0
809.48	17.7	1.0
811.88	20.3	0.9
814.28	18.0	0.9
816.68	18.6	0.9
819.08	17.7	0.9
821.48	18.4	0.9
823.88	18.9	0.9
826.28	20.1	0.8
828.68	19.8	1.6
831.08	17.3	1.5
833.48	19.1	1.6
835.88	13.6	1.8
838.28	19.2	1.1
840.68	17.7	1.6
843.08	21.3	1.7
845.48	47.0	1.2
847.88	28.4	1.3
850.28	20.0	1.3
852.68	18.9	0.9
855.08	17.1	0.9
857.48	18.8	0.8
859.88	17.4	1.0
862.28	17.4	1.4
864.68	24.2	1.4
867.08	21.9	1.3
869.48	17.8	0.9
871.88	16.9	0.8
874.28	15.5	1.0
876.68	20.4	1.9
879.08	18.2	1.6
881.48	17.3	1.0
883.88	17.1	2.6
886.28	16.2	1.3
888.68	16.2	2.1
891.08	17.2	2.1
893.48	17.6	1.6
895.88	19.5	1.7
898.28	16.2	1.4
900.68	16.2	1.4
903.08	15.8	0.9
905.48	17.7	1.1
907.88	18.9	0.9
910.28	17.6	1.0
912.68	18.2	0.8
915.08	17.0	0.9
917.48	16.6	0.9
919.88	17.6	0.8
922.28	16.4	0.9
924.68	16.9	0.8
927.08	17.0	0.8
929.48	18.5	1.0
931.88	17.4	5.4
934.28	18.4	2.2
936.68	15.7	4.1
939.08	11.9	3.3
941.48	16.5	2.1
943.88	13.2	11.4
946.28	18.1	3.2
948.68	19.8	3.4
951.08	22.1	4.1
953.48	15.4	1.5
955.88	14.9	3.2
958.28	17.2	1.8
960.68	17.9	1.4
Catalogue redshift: 0.29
